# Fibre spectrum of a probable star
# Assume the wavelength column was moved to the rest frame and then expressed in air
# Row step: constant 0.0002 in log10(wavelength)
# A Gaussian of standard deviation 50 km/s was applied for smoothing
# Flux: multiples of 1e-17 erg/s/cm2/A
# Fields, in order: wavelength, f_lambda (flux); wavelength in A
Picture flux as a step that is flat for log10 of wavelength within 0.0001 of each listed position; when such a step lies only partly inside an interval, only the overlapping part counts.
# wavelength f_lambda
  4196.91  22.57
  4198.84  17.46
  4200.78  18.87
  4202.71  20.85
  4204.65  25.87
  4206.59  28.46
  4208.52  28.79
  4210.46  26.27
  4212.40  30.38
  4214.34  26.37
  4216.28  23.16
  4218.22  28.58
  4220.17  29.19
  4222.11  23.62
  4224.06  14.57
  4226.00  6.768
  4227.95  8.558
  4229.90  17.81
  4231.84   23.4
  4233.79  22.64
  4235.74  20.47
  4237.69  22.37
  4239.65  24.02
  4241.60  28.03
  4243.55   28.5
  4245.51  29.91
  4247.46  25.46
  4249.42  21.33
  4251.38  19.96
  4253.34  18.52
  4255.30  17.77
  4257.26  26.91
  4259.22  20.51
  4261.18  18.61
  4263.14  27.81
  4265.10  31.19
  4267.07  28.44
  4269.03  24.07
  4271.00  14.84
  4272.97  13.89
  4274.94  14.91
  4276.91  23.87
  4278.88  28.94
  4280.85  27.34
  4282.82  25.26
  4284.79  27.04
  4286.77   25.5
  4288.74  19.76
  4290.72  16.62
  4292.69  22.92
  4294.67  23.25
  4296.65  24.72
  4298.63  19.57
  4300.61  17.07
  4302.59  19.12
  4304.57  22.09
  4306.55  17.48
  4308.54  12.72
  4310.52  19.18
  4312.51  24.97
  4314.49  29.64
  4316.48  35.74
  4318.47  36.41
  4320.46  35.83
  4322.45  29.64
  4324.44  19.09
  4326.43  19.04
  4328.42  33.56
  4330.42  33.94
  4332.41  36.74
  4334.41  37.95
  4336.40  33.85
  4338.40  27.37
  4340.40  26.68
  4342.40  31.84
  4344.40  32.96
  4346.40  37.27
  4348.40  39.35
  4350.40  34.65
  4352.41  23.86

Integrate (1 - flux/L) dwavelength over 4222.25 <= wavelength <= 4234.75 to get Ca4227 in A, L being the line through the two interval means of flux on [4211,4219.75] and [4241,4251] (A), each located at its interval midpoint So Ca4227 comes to 4.95 A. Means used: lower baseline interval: 27.2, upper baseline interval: 26.2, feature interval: 16.2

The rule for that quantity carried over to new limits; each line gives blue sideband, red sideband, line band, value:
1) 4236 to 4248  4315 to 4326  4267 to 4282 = 3.4 A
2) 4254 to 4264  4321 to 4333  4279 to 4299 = 1.1 A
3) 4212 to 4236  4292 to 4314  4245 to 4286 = -4.7 A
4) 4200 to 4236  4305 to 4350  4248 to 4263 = 2.3 A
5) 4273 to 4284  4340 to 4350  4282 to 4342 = 6.3 A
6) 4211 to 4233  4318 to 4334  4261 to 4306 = 7.0 A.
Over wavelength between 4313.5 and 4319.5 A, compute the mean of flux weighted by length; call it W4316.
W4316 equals 33.9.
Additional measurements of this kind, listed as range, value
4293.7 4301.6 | 21.1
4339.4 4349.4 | 33.6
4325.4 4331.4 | 28.8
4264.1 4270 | 27.9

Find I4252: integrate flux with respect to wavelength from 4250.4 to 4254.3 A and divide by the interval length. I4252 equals 19.2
